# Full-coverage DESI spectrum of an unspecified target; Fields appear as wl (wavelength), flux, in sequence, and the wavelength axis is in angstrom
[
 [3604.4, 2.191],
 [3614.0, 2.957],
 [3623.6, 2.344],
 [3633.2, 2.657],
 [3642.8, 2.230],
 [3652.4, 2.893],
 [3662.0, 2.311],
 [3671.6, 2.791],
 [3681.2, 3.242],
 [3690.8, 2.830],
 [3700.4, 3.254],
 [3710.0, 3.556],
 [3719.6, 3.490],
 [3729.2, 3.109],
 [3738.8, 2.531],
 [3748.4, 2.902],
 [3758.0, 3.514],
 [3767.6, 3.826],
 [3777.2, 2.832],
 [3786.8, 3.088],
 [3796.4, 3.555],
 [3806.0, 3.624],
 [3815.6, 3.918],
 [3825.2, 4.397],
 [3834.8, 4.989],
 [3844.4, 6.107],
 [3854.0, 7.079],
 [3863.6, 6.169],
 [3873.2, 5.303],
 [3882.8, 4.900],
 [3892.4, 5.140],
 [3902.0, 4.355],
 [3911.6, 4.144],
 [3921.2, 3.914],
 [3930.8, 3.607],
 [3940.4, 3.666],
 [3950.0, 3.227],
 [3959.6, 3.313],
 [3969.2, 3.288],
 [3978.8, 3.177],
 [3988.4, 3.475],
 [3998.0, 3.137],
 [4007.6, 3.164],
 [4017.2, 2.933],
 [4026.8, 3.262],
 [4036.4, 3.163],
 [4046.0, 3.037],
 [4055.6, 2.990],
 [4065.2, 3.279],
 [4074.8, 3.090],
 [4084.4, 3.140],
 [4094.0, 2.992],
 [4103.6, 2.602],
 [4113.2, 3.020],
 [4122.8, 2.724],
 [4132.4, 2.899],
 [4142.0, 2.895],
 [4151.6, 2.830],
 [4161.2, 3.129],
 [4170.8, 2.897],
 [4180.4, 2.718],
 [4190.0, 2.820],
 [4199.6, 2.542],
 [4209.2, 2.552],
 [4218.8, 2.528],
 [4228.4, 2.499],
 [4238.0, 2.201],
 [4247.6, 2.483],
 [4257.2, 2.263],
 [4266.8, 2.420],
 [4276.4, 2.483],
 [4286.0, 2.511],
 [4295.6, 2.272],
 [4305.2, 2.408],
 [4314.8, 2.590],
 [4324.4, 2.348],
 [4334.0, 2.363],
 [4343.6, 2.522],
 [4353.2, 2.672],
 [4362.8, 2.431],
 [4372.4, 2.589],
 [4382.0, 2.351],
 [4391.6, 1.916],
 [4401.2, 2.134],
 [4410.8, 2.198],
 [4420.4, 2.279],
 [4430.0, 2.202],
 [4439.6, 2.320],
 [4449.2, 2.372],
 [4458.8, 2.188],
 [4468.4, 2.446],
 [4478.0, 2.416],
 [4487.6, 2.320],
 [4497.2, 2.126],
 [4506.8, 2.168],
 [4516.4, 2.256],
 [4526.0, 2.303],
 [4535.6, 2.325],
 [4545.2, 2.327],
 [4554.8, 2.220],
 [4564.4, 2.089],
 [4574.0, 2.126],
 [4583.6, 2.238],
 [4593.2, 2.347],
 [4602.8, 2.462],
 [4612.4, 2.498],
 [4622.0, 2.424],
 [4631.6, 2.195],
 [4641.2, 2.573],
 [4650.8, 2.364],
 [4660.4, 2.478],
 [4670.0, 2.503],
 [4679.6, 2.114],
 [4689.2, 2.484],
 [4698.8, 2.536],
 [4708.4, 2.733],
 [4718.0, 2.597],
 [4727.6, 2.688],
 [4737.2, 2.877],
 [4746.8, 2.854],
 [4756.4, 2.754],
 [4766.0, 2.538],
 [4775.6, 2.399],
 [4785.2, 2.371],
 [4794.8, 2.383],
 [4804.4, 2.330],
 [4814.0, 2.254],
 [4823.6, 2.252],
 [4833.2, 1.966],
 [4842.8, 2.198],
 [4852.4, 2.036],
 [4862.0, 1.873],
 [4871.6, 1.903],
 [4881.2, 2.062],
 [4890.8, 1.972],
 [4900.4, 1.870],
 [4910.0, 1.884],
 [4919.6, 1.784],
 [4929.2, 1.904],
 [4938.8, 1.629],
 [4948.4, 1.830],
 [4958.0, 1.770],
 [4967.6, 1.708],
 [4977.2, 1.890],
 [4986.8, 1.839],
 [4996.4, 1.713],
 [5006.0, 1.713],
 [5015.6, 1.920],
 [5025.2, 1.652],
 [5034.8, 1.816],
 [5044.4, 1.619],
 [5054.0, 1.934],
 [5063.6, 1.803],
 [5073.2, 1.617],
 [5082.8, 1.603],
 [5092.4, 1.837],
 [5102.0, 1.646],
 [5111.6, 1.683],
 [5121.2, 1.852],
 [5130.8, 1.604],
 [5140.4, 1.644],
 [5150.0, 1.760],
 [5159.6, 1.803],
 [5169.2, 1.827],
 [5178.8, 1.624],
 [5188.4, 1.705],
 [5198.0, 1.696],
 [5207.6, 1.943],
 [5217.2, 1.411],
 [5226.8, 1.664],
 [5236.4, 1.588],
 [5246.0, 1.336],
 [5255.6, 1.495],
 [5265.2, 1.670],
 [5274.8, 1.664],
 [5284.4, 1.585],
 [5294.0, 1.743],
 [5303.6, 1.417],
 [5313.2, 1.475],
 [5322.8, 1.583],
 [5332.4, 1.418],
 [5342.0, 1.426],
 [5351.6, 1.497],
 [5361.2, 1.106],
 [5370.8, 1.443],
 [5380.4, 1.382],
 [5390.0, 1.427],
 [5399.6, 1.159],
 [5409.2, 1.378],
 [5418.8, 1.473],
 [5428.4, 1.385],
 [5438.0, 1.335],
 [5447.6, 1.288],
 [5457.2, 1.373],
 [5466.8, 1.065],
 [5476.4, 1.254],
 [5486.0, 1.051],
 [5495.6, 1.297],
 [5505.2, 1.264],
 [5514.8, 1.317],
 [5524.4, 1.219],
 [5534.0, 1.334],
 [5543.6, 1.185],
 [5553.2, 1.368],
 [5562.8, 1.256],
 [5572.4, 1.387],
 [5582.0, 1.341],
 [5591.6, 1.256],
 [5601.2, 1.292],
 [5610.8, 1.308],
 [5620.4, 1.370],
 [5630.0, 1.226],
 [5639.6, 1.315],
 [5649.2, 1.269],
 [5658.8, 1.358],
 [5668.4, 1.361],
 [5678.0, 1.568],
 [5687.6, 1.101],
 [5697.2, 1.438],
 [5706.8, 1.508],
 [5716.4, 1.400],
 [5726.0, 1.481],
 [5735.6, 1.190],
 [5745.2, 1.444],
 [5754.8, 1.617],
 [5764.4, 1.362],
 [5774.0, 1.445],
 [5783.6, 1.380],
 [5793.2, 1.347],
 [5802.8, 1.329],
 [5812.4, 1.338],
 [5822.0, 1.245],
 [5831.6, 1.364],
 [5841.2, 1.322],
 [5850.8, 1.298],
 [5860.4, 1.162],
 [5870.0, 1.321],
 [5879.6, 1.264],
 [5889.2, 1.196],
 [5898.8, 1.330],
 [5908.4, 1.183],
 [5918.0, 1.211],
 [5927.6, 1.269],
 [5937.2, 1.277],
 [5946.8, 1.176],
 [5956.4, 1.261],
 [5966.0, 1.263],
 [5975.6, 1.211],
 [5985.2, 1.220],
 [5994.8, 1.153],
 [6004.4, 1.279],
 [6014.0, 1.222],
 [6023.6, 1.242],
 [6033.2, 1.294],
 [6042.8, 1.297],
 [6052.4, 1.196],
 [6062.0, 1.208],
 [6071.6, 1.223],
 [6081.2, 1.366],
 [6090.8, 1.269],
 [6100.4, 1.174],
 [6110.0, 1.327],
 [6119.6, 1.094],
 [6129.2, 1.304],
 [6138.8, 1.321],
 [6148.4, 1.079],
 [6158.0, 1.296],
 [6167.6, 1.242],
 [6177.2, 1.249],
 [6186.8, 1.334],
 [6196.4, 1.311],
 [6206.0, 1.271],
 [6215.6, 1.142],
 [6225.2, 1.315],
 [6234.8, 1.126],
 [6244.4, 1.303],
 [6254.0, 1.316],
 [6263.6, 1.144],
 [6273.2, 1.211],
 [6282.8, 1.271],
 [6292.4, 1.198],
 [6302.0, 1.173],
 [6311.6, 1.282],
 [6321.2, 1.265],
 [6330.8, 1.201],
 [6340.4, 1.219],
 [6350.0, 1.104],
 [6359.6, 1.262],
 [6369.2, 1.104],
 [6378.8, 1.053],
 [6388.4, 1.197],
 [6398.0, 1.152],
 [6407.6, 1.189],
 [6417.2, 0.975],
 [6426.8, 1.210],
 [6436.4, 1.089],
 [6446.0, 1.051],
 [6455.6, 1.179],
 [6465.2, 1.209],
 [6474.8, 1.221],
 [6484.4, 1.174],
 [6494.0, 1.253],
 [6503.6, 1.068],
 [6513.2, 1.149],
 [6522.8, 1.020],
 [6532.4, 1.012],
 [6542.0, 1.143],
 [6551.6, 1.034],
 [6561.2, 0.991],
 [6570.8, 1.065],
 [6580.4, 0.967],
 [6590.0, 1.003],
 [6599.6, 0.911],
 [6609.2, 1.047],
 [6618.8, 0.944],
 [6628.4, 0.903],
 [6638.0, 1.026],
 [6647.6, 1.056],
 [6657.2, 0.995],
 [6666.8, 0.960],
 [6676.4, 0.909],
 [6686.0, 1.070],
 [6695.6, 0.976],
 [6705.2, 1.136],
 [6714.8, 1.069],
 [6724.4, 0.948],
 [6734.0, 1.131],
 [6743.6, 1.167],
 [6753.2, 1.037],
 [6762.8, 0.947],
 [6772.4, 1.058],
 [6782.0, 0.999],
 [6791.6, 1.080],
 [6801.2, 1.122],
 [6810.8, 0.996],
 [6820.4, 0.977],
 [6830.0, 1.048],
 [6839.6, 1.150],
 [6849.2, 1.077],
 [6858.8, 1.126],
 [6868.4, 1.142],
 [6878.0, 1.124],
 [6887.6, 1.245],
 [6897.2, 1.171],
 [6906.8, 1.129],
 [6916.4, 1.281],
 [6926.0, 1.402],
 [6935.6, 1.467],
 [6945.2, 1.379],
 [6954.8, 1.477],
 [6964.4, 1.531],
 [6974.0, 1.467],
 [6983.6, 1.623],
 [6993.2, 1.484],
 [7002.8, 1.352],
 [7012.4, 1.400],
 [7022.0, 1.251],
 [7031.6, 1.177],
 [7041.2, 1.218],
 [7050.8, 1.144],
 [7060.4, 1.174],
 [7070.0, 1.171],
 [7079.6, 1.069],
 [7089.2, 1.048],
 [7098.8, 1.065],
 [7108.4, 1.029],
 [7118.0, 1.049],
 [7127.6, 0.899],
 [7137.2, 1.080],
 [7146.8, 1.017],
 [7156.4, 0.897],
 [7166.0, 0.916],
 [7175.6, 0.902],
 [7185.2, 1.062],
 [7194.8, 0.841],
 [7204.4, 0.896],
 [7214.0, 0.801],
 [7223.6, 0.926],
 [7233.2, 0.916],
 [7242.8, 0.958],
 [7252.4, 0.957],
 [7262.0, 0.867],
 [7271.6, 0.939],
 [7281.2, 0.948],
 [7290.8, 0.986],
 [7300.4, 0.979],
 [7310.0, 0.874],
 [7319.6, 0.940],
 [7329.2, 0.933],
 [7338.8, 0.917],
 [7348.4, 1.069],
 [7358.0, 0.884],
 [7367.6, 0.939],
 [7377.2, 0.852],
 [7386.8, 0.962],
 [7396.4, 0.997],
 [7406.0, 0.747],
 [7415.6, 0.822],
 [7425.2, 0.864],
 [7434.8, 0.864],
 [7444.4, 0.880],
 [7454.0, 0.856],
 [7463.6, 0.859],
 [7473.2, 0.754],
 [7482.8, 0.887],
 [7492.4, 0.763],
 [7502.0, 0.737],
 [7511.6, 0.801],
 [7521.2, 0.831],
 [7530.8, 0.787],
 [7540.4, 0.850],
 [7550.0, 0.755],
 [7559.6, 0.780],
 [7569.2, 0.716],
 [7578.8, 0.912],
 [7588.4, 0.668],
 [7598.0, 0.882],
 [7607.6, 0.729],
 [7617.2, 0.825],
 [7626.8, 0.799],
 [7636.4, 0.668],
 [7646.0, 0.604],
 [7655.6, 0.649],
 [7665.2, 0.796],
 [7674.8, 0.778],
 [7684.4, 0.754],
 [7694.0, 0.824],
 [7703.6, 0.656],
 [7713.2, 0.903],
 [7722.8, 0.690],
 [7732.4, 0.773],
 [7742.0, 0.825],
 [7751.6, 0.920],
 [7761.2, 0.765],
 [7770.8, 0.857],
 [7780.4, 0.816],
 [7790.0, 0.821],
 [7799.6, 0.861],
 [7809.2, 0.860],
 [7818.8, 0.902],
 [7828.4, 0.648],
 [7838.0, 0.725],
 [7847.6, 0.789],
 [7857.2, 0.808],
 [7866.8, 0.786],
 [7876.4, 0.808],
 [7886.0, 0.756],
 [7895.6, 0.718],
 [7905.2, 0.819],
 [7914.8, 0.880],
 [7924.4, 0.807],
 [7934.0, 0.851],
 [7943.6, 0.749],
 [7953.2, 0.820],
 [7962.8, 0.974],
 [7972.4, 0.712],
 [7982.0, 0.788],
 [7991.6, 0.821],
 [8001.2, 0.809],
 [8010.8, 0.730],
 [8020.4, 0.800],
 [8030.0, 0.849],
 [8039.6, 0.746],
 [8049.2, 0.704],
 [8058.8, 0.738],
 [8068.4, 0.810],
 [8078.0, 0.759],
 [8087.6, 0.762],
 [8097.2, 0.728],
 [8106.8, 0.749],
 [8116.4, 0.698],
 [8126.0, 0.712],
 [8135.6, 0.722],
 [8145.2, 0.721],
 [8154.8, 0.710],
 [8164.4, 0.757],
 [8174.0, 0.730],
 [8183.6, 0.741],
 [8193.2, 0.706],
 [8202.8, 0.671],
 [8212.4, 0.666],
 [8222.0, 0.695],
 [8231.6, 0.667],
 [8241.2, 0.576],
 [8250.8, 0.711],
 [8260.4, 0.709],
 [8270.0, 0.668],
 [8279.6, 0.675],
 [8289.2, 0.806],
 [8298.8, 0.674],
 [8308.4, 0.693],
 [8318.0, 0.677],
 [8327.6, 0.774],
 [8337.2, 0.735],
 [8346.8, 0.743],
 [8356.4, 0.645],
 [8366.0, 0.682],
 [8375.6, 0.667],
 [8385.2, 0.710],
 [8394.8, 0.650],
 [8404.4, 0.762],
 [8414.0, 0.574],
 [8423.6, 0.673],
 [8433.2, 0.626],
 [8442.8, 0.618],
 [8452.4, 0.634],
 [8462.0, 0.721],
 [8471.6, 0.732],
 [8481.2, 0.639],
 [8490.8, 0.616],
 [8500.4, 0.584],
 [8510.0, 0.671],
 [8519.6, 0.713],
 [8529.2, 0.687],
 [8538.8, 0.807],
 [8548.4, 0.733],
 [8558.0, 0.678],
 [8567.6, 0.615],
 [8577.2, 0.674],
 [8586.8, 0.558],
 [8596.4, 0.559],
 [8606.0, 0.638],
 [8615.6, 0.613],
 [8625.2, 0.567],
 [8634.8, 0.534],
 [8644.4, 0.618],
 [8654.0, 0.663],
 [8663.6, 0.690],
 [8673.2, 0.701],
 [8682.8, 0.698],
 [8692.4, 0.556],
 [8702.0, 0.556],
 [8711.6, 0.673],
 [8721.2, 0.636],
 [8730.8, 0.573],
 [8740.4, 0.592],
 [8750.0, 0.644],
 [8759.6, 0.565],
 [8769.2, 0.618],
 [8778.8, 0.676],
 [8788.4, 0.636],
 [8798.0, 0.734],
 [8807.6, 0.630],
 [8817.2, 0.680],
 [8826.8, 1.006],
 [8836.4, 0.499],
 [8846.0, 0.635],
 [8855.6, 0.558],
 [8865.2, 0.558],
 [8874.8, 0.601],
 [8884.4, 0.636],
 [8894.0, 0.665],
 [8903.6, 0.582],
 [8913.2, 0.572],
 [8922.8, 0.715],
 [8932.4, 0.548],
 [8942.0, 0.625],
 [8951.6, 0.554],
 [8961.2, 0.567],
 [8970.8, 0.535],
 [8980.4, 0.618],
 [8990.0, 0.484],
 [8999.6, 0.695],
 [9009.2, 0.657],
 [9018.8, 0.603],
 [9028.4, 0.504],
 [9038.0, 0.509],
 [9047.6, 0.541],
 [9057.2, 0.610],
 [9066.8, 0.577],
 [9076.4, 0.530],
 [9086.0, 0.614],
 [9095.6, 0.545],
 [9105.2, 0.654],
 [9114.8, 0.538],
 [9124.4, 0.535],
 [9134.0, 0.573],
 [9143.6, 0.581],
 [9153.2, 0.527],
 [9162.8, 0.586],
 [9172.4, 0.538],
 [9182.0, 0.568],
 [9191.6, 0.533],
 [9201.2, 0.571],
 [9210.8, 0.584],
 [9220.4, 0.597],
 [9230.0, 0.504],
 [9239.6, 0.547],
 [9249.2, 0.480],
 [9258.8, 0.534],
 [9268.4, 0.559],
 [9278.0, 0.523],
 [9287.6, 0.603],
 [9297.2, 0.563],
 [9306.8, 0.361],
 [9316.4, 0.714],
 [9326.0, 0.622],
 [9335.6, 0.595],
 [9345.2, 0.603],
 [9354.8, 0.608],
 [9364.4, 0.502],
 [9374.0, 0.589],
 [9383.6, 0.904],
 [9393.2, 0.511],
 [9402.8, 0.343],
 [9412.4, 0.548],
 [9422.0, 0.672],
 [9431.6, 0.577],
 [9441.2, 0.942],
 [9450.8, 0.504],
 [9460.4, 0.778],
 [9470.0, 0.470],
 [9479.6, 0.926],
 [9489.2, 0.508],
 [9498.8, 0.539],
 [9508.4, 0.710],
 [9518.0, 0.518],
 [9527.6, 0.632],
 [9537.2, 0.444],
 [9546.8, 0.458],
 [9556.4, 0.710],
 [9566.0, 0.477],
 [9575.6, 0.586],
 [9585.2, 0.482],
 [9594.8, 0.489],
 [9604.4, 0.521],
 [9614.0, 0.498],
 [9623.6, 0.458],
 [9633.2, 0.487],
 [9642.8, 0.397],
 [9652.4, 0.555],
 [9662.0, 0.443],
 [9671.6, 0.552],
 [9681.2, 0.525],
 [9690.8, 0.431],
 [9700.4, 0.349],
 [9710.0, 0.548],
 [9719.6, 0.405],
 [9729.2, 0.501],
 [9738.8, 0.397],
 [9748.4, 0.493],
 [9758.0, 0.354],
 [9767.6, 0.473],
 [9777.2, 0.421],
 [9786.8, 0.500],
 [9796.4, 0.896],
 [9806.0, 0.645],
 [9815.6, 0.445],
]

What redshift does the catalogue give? 1.492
